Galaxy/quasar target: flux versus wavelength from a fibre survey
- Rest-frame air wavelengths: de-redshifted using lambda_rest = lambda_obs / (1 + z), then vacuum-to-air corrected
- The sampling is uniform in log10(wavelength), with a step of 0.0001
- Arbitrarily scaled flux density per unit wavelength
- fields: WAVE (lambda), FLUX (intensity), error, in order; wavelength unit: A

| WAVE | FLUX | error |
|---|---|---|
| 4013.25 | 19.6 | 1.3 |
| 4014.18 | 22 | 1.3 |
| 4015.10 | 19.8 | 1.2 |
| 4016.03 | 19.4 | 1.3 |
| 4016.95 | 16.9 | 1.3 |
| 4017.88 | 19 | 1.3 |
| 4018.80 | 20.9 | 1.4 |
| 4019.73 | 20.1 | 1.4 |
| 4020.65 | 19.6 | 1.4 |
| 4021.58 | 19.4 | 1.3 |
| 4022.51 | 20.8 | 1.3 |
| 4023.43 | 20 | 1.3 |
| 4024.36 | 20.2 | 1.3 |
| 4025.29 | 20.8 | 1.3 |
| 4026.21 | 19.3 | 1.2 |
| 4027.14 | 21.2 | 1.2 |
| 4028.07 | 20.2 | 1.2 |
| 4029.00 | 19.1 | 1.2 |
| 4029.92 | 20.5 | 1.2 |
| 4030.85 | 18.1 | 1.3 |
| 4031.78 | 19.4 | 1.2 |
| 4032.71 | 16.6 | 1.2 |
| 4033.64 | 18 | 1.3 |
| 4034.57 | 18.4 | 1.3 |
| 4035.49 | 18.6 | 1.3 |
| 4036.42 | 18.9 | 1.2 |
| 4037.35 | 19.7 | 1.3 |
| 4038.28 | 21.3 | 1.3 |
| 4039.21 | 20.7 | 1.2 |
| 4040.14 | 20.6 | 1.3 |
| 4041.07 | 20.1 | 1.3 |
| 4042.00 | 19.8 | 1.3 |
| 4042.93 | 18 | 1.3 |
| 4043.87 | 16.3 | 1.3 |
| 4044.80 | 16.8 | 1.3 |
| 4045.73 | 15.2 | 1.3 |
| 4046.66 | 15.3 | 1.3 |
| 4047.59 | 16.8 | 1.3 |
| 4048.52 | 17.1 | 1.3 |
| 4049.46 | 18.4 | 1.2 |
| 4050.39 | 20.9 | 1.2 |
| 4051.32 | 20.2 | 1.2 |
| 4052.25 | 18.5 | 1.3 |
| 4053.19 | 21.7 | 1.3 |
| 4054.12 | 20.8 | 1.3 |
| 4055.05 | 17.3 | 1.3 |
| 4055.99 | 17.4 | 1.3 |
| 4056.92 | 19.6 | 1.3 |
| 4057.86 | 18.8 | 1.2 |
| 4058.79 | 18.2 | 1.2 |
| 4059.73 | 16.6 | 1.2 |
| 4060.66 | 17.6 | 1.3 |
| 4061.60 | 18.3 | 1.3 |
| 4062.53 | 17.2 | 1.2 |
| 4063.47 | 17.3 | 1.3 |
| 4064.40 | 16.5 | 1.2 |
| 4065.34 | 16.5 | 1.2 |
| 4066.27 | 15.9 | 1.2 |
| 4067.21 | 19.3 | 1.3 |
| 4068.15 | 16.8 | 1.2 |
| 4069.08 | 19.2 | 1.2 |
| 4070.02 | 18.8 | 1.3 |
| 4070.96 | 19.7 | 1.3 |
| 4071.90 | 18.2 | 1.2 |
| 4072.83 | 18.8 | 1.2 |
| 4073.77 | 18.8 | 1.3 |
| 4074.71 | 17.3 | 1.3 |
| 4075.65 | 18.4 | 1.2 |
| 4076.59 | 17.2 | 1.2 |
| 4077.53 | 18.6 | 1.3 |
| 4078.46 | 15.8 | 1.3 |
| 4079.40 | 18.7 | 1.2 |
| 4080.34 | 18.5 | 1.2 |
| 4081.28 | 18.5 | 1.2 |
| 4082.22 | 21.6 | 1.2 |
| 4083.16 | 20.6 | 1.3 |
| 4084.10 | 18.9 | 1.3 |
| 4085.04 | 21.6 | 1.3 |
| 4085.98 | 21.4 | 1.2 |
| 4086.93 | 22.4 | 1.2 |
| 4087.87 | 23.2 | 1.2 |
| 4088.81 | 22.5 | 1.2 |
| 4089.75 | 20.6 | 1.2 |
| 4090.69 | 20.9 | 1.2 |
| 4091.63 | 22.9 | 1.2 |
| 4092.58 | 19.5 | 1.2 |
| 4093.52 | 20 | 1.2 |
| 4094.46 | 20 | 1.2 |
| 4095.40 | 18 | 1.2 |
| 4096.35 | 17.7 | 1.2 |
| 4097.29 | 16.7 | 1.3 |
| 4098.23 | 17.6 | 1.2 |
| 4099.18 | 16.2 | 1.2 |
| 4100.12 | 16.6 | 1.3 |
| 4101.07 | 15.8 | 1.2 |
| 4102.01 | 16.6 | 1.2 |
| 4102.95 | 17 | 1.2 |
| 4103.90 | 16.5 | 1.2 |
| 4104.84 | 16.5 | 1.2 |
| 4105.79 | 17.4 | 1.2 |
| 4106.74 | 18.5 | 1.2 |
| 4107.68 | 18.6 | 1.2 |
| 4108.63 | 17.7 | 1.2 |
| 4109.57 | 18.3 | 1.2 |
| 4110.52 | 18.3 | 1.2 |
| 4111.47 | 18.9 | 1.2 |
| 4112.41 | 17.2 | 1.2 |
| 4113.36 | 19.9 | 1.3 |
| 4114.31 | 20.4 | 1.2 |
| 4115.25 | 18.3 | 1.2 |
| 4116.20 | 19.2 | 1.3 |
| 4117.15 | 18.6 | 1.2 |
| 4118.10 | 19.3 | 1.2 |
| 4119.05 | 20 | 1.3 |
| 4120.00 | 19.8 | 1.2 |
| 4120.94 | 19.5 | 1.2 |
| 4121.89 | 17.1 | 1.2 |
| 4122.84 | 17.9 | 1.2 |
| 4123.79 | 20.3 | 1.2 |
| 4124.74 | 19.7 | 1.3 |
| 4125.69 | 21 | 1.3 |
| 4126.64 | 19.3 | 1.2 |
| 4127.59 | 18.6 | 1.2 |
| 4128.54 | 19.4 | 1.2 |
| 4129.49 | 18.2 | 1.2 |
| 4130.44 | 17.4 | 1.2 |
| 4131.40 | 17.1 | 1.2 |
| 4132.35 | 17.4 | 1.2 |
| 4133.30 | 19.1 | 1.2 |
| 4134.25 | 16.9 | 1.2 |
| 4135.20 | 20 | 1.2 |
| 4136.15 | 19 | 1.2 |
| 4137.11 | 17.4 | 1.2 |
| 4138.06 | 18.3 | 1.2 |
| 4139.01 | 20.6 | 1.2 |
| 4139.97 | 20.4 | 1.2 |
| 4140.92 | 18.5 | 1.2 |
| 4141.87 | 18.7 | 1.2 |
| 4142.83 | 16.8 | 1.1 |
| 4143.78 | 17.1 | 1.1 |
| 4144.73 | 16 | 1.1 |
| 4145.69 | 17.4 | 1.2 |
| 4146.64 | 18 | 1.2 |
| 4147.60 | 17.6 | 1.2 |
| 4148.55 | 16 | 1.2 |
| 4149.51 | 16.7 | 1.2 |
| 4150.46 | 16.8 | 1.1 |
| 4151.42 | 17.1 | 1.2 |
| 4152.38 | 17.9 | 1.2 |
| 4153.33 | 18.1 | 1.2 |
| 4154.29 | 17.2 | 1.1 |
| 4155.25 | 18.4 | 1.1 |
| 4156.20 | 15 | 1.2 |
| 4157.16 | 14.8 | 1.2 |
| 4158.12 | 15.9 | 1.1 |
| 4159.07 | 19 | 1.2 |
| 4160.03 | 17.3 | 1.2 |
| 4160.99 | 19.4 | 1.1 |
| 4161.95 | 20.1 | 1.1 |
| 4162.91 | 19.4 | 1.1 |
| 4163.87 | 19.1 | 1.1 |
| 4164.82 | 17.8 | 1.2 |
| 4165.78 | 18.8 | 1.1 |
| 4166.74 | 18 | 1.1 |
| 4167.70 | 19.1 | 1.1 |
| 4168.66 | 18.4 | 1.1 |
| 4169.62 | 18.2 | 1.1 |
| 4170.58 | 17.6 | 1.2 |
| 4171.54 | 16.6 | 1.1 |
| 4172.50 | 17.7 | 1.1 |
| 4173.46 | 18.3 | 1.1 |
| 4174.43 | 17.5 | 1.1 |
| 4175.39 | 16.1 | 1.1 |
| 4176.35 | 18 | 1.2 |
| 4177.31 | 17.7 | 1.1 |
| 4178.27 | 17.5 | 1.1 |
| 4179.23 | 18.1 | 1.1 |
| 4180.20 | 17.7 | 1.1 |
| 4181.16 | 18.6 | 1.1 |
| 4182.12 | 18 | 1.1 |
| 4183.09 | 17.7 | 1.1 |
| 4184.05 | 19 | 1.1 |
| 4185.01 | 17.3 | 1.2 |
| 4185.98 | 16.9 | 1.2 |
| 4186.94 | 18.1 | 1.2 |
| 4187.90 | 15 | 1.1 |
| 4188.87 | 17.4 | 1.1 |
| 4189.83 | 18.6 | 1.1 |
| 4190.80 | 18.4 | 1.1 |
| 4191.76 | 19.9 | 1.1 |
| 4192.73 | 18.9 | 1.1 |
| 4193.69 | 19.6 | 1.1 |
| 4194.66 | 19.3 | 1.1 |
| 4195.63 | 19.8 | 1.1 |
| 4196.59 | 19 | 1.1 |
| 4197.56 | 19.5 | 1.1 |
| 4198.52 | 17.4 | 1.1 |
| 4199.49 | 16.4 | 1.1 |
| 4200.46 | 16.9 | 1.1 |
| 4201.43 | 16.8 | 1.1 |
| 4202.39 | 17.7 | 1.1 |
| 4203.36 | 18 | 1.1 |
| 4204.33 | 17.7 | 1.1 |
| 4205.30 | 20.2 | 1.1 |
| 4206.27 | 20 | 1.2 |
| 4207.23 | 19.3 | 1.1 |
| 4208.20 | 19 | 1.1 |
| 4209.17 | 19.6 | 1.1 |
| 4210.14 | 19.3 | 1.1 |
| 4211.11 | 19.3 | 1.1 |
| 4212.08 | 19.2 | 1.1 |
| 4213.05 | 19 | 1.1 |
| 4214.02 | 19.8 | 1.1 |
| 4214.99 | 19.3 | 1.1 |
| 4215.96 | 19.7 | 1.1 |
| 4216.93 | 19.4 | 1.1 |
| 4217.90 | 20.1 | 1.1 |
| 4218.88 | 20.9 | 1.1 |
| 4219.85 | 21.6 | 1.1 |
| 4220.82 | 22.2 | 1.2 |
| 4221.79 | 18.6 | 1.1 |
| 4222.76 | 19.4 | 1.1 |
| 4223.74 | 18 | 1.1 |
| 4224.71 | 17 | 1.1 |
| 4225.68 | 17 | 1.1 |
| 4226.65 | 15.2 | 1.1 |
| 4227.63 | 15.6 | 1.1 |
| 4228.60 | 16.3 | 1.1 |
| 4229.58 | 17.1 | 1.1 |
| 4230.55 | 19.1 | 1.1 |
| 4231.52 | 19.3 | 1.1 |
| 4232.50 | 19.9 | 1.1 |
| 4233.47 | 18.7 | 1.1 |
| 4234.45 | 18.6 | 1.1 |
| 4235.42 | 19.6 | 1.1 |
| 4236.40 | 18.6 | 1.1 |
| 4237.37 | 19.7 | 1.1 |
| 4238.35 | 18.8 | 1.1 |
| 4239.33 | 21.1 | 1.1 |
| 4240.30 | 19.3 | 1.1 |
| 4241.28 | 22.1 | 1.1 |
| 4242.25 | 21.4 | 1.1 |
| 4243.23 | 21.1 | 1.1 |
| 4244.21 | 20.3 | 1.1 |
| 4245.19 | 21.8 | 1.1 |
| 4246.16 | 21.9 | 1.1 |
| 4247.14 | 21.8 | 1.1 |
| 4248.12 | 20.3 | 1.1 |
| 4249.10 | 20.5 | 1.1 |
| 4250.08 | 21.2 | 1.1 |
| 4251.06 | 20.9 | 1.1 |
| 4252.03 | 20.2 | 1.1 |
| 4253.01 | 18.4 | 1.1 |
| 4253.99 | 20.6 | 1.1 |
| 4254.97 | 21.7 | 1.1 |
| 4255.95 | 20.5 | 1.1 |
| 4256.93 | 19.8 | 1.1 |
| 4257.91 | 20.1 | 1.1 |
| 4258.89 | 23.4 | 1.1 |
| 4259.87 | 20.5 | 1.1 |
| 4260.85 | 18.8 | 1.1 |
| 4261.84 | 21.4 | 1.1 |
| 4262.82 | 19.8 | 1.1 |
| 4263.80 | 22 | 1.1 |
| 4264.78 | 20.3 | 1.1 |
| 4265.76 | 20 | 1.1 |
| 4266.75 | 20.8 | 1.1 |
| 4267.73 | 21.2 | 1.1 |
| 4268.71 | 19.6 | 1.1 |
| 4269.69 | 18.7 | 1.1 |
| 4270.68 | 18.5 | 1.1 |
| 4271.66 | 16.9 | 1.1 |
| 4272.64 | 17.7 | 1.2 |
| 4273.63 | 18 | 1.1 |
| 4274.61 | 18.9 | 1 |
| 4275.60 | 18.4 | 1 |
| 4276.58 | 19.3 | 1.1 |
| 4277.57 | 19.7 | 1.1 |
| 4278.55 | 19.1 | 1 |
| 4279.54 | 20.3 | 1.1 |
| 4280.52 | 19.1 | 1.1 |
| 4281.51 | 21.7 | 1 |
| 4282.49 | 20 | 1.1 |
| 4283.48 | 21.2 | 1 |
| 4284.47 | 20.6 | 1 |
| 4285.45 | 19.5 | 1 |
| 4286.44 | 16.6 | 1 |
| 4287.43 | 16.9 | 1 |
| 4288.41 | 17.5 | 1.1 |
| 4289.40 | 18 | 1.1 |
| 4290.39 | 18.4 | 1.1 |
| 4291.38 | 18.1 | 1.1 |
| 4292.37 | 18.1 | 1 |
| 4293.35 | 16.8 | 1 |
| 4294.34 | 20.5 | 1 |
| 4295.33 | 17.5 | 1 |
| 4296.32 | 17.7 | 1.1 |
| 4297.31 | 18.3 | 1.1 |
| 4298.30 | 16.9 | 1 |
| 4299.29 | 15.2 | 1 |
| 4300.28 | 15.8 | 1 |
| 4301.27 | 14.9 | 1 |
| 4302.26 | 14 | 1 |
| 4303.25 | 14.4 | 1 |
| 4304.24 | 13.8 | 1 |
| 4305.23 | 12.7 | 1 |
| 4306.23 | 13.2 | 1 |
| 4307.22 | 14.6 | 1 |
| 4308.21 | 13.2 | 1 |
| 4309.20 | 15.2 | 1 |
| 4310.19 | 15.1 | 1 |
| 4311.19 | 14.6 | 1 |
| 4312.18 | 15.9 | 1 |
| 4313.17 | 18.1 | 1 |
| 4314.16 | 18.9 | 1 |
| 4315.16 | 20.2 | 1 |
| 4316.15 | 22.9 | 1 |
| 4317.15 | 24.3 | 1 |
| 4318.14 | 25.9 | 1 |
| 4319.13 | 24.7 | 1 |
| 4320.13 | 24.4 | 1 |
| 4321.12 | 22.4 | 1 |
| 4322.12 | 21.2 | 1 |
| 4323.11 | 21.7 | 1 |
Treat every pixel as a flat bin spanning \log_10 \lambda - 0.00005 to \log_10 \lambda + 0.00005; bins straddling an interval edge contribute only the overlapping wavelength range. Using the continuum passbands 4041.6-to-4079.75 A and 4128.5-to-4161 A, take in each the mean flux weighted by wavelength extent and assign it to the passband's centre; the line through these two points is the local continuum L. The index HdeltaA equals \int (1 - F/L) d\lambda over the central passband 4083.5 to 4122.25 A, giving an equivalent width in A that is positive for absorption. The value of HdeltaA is -2.4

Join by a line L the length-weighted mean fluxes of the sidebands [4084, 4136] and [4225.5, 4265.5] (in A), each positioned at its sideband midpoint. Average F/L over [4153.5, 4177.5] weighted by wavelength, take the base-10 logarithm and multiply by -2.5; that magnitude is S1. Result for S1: 0.09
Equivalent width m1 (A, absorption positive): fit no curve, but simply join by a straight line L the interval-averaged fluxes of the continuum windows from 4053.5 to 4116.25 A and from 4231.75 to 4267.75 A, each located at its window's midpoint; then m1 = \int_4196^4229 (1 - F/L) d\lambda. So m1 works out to 2.2 A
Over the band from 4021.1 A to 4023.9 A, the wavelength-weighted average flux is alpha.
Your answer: 20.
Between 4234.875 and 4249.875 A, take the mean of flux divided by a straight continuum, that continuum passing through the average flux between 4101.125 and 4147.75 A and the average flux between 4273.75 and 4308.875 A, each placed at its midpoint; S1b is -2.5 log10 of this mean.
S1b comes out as -0.16 mag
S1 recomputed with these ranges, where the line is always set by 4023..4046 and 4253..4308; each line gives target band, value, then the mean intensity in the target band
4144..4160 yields 0.110 mag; 17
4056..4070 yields 0.079 mag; 17.7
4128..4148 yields 0.041 mag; 18.2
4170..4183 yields 0.066 mag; 17.6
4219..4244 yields -0.026 mag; 19.1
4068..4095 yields -0.037 mag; 19.7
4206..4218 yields -0.045 mag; 19.4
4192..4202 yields 0.018 mag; 18.4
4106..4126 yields -0.001 mag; 18.9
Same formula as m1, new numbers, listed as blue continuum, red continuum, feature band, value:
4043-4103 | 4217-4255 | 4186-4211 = 1.2 A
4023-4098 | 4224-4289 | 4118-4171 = 2.8 A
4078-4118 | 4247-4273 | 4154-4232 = 5.5 A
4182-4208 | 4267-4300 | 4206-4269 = -4.6 A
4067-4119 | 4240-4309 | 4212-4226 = -0.4 A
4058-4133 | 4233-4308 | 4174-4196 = 0.9 A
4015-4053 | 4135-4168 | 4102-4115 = 0.2 A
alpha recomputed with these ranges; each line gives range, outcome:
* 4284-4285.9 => 20.1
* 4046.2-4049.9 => 16.9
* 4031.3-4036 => 18.2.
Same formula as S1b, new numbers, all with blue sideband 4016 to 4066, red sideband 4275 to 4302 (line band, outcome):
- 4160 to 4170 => -0.01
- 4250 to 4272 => -0.10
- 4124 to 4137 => 0.00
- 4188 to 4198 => -0.02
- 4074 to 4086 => -0.01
